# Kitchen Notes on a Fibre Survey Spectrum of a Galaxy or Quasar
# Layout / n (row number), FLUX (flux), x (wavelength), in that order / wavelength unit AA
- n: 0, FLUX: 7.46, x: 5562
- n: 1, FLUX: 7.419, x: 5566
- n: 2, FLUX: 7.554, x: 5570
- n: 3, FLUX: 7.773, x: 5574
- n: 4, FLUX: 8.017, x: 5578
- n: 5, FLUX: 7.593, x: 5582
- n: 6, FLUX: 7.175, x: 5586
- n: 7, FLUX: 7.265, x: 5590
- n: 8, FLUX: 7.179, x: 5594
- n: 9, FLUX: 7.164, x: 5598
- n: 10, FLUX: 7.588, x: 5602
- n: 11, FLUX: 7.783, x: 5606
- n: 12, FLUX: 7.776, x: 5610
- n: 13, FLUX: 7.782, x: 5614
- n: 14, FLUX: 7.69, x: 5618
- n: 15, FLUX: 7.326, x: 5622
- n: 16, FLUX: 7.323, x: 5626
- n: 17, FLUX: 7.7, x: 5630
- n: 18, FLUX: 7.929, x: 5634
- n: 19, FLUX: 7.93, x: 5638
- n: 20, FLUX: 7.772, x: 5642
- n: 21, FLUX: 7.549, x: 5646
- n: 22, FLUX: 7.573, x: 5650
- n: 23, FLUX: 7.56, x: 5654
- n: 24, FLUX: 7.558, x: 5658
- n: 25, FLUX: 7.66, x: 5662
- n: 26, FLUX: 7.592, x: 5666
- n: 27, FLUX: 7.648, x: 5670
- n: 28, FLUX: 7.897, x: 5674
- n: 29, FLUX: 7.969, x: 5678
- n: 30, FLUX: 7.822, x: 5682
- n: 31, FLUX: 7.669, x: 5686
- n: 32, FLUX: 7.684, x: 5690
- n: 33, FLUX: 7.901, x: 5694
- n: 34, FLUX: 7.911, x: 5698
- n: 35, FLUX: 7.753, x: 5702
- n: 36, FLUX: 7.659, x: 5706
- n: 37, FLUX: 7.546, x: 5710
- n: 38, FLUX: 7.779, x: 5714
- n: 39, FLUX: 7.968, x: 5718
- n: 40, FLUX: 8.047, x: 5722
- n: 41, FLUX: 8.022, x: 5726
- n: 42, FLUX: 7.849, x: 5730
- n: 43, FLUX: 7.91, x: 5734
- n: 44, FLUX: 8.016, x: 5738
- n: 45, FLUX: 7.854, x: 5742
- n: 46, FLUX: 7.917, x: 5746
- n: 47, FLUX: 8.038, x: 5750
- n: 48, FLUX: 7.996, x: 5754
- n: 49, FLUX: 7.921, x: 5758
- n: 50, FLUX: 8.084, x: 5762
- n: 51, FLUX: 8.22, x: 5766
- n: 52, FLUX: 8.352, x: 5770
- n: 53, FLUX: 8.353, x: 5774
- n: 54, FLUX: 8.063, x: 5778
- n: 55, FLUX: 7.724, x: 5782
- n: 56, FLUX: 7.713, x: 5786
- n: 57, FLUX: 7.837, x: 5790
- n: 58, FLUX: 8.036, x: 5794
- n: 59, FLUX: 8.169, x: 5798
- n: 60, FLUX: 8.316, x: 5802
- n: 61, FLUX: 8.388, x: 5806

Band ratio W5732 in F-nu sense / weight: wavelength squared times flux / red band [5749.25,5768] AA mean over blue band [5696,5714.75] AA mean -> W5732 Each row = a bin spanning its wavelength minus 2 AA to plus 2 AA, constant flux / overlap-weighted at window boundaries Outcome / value 1.06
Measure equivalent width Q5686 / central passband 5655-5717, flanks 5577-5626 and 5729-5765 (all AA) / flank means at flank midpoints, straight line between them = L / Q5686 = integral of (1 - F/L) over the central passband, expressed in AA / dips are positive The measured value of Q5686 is 0.3 AA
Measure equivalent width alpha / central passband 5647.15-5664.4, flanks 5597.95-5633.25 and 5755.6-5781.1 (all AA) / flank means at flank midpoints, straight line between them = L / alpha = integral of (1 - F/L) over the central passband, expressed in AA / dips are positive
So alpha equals 0.4 AA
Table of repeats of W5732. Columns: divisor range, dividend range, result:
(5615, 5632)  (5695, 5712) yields 1.06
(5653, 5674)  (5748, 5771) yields 1.10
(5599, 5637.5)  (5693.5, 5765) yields 1.07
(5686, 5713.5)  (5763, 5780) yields 1.09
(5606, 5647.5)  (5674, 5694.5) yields 1.04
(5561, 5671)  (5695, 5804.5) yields 1.10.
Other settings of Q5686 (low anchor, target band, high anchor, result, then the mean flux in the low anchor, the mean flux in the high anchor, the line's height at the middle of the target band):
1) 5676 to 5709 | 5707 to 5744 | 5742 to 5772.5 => 0.2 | 7.79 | 8.07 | 7.93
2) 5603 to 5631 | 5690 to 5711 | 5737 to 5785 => 0.3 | 7.62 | 8.04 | 7.86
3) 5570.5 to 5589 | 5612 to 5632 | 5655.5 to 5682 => 0.3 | 7.61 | 7.73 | 7.67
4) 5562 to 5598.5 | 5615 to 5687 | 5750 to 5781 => 0.4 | 7.47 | 8.12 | 7.72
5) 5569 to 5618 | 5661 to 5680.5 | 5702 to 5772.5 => 0.0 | 7.56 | 7.95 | 7.77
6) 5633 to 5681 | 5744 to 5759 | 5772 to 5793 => -0.2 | 7.72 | 7.94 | 7.89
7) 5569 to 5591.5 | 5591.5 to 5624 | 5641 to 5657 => 0.2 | 7.57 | 7.6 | 7.58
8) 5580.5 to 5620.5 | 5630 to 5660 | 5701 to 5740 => -0.3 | 7.5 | 7.86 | 7.63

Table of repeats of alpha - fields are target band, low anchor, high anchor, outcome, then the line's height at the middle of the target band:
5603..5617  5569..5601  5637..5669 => -0.43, 7.53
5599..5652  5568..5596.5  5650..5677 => -0.53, 7.59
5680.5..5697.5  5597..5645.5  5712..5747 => 0.10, 7.83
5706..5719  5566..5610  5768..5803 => 0.21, 7.86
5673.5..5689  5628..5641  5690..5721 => -0.03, 7.81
